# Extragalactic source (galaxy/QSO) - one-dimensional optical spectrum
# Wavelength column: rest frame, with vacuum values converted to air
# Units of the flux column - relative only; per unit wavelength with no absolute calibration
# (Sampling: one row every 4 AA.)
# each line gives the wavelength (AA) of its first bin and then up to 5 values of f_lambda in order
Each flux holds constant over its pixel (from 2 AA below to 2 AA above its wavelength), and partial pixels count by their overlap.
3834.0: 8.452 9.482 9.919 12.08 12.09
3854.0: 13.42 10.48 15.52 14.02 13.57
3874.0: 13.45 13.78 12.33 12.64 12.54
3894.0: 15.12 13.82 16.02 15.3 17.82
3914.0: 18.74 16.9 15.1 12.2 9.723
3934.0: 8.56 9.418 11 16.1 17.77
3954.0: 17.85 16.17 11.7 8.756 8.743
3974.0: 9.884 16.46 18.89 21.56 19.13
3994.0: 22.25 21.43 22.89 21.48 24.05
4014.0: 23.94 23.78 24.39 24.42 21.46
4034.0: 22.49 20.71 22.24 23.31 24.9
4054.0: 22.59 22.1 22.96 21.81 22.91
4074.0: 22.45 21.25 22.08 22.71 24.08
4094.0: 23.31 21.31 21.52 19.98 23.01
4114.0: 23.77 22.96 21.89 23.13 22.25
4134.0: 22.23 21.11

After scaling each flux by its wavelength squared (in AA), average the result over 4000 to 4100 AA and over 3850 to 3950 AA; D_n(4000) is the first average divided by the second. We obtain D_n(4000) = 1.8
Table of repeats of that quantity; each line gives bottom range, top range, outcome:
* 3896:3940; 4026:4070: 1.73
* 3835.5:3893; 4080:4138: 2.02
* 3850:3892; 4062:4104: 1.90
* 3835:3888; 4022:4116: 2.01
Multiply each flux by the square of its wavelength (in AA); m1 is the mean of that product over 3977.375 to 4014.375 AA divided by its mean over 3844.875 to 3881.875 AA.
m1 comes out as 1.7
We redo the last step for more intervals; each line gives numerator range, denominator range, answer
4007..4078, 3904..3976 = 1.80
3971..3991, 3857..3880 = 1.30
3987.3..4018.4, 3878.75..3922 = 1.55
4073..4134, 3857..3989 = 1.74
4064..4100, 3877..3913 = 1.70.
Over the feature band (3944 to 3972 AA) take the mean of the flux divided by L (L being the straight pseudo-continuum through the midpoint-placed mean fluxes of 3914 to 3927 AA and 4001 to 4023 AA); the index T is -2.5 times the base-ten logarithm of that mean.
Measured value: 0.32 mag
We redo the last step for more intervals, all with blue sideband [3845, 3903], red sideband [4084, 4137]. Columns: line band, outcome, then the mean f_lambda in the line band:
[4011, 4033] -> -0.23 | 23.6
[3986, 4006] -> -0.19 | 21.4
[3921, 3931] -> 0.24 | 12.3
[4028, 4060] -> -0.13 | 22.5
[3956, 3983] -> 0.32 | 12.7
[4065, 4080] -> -0.06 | 22.1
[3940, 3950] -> 0.12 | 14.4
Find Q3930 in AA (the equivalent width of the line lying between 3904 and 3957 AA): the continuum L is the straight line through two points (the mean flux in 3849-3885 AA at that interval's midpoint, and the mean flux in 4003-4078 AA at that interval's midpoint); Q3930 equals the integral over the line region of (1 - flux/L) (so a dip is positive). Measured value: 7.2 AA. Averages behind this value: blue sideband 13.2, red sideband 22.8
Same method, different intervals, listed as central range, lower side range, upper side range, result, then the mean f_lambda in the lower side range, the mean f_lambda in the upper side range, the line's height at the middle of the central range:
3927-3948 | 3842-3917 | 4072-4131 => 6.71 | 14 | 22.4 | 16.2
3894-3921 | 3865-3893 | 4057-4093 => -3.13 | 13.2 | 22.5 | 14.6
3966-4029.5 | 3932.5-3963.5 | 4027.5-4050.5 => -4.07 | 13.7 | 22.4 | 18.5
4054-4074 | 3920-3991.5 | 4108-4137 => -2.96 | 13.8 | 22.7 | 19.6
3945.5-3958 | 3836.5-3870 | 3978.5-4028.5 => 1.03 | 12.3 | 22.2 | 18.8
